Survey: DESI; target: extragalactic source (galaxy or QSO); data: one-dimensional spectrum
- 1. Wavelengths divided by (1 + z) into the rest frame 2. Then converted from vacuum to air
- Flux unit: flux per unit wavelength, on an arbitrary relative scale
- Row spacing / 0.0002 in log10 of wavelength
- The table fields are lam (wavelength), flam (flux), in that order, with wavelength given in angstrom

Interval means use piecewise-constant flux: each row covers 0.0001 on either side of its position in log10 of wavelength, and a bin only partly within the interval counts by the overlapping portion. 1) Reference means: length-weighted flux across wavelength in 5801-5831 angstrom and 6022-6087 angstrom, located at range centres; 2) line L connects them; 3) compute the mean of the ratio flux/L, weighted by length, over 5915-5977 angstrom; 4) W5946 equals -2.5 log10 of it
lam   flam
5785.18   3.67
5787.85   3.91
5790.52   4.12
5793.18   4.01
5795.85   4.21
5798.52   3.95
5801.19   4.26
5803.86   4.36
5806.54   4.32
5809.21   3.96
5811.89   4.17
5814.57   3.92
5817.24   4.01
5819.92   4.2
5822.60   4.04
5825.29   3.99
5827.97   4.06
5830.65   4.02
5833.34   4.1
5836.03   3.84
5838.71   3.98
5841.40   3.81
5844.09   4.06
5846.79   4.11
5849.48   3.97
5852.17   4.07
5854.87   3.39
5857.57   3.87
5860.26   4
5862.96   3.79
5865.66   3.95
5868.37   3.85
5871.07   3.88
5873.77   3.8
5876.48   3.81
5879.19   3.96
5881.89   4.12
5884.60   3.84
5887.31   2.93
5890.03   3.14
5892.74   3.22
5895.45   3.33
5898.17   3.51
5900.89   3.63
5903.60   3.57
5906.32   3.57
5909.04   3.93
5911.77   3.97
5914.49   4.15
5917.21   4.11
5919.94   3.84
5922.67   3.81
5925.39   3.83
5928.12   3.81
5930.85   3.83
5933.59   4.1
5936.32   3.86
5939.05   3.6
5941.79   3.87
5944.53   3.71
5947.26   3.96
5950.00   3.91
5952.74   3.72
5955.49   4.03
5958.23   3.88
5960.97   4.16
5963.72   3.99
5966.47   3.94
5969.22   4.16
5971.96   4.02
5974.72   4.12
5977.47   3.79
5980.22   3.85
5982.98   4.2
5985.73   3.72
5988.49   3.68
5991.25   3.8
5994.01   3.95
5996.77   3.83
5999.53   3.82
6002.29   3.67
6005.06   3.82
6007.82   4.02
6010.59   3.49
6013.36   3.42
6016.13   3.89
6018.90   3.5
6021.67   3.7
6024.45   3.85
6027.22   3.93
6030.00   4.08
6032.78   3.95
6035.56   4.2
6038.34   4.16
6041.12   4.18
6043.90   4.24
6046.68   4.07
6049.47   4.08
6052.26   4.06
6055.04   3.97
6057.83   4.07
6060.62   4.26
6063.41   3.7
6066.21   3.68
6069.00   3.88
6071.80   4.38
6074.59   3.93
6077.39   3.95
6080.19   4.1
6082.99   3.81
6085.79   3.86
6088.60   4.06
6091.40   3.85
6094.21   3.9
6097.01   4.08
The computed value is 0.04 mag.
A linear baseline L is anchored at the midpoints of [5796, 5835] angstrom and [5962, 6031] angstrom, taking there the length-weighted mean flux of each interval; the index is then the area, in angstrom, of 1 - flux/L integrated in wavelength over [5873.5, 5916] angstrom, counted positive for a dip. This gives 3.58 angstrom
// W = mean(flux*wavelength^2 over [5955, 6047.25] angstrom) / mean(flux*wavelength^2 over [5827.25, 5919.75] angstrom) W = 1.1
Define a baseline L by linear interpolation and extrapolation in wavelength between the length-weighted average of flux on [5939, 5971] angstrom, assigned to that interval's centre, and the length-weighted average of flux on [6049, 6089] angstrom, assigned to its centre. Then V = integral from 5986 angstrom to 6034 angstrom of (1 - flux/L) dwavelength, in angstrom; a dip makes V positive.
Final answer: 2.0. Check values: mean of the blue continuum 3.93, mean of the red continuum 3.98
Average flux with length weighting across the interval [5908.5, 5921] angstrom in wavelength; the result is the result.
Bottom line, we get 4.01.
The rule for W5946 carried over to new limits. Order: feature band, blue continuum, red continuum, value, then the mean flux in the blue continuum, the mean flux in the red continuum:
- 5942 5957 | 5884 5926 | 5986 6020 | -0.05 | 3.64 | 3.74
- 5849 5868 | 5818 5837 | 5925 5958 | 0.04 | 4.04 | 3.85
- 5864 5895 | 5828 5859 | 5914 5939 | 0.07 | 3.94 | 3.9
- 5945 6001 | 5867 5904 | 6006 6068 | -0.04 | 3.61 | 3.93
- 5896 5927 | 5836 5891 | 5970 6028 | 0.01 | 3.82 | 3.82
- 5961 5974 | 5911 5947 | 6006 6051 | -0.04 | 3.89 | 3.92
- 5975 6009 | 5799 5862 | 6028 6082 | 0.05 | 4.02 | 4.05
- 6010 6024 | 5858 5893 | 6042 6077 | 0.10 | 3.73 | 4.03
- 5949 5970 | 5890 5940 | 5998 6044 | -0.05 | 3.74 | 3.87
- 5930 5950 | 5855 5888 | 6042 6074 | 0.01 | 3.82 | 4.04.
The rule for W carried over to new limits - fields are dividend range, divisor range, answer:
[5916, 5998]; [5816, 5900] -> 1.06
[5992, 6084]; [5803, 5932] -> 1.08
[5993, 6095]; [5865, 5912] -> 1.13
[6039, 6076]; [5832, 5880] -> 1.11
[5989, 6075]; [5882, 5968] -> 1.08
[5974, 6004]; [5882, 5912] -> 1.13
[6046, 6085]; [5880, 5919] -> 1.16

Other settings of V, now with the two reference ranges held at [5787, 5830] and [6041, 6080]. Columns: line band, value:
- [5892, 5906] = 2.06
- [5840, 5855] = 0.52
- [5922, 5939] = 0.87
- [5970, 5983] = 0.22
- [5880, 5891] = 1.44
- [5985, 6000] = 0.91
